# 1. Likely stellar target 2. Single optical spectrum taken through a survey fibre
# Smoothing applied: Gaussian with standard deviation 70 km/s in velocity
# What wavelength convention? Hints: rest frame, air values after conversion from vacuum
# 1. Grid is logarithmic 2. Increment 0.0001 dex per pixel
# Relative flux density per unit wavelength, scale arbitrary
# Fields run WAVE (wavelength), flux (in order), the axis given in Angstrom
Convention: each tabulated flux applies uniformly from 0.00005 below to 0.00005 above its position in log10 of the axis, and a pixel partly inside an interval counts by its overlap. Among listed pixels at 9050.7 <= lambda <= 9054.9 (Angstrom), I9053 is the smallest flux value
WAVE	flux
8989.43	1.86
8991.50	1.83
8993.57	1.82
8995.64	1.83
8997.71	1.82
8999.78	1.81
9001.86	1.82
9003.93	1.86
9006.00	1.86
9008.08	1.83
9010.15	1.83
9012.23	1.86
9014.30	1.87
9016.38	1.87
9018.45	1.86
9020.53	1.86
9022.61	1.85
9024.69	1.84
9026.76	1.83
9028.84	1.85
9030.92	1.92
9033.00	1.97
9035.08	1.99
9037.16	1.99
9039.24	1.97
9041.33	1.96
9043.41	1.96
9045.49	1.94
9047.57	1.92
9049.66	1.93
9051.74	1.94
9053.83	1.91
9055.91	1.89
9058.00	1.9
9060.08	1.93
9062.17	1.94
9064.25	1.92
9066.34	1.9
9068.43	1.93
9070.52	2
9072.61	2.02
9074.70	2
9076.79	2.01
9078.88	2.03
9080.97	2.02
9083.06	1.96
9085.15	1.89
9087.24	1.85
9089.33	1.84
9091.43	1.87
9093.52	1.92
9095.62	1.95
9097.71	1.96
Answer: 1.91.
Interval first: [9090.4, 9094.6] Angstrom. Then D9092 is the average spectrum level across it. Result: 1.89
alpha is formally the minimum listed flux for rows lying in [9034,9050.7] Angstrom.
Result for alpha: 1.92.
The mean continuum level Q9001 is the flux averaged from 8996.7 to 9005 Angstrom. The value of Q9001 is 1.83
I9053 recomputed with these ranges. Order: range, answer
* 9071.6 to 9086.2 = 1.89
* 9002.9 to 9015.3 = 1.83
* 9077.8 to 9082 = 2.02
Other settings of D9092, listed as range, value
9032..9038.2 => 1.98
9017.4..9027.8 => 1.85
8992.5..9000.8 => 1.82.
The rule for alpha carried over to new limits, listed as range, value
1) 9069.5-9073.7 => 2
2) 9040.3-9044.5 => 1.96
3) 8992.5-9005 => 1.81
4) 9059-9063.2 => 1.93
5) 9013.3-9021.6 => 1.86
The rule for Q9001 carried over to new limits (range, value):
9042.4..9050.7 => 1.94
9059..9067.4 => 1.92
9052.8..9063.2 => 1.91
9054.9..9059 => 1.89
